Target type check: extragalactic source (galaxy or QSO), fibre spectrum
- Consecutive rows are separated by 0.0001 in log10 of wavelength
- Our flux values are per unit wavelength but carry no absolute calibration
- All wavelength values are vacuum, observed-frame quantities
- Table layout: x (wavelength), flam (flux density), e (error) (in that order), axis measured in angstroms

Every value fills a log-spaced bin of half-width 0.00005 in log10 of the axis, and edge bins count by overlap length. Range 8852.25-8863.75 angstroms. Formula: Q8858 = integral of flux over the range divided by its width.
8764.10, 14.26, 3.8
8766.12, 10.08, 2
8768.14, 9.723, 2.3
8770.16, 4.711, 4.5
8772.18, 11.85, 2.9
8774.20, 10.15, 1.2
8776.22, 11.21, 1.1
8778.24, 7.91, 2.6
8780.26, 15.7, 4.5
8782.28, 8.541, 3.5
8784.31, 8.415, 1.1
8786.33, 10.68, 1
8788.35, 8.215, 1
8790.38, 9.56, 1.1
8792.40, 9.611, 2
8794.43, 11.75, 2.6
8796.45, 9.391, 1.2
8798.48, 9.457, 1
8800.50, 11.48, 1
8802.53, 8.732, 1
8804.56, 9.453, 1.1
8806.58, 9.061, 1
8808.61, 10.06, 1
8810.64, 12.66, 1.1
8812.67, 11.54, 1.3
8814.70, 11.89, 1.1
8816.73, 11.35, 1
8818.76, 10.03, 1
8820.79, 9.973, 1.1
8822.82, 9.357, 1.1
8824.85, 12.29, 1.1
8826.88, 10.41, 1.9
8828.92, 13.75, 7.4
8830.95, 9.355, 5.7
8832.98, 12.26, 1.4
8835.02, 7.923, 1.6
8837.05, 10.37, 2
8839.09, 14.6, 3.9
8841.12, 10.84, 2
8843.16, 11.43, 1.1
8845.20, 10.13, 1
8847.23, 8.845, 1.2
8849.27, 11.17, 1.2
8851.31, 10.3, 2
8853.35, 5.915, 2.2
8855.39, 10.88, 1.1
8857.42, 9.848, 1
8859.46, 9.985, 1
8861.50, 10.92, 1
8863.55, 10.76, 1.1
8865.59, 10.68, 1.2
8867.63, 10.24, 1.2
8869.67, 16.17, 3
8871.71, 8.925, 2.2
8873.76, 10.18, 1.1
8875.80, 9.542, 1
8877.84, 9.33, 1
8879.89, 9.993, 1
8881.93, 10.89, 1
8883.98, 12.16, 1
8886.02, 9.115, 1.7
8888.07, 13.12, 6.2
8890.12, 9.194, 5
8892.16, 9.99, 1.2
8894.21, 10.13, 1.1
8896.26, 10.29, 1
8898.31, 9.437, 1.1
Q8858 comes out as 9.65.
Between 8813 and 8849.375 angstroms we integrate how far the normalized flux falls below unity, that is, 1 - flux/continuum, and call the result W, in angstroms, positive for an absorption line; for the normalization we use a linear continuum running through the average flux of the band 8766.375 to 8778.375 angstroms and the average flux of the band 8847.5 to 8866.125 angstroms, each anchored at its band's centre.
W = -4.03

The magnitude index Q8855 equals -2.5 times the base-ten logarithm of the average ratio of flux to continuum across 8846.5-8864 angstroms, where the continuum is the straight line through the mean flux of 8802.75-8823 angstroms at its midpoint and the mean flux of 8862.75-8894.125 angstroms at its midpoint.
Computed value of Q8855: 0.08 mag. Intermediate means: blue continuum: 10.5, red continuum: 10.7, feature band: 9.83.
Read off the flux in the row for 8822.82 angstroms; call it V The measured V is 9.357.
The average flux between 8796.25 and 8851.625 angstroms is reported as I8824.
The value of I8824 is 10.7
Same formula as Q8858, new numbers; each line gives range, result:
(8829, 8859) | 10.4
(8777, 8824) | 10.2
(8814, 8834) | 11.1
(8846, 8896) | 10.3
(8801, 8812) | 10.1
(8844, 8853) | 9.82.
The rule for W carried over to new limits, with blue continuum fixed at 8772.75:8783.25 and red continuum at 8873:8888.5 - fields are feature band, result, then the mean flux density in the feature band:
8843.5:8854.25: 1.13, 9.44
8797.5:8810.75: 0.90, 9.96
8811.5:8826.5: -0.39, 10.9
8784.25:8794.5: 1.04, 9.64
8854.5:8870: -0.68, 11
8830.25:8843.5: -0.50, 11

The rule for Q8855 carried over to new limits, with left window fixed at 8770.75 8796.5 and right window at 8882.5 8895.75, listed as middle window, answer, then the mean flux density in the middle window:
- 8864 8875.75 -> -0.055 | 11.1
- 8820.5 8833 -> -0.069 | 11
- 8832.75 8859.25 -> 0.016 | 10.3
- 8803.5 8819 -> -0.051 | 10.8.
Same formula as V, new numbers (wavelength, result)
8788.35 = 8.215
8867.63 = 10.24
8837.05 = 10.37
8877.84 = 9.33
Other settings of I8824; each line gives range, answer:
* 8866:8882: 10.6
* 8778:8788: 10.3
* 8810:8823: 11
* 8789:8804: 9.93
